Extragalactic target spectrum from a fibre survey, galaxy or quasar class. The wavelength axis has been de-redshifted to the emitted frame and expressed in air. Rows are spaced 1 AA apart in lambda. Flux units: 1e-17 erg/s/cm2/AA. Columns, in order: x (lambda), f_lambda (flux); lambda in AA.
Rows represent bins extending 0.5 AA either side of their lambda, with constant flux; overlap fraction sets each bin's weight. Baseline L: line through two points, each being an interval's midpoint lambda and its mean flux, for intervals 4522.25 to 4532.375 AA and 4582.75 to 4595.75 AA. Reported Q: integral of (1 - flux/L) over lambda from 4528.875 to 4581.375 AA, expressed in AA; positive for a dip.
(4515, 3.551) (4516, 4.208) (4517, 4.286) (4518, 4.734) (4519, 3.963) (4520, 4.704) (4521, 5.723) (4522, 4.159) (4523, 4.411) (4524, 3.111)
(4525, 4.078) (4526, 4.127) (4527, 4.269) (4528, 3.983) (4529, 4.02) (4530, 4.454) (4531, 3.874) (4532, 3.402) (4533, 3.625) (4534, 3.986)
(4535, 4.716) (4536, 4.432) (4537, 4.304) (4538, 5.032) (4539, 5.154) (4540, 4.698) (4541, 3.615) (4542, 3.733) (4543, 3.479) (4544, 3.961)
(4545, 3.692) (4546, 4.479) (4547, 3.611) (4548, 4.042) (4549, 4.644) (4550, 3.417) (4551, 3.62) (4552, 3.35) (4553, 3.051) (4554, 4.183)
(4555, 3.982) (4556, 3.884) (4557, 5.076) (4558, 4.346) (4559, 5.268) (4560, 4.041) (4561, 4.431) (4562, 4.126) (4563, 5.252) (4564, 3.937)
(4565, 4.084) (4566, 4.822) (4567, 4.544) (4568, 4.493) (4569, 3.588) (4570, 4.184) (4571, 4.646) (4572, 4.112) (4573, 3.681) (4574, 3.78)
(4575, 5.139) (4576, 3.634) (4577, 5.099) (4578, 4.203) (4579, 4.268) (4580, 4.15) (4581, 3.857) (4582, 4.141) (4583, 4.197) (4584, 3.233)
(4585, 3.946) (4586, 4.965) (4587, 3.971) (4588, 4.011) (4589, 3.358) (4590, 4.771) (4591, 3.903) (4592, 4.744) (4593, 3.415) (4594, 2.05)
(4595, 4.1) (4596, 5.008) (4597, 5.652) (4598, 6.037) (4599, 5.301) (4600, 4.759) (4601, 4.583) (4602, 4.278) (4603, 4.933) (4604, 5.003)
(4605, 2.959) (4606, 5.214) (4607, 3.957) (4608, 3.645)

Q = -3.0 AA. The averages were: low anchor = 3.98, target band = 4.18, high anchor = 3.91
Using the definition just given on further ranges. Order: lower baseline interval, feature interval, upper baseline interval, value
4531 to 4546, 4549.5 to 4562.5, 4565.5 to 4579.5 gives 0.5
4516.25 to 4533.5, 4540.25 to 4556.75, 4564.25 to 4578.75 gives 1.6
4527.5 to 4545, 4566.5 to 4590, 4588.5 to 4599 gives 0.8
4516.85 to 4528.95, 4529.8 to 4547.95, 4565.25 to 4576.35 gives 0.7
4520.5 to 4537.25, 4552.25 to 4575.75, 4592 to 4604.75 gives 0.5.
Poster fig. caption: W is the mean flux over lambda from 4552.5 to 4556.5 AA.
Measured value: 3.77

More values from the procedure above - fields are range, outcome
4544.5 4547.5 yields 3.93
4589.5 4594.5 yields 3.78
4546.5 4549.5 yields 4.1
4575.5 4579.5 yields 4.3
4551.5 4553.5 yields 3.2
